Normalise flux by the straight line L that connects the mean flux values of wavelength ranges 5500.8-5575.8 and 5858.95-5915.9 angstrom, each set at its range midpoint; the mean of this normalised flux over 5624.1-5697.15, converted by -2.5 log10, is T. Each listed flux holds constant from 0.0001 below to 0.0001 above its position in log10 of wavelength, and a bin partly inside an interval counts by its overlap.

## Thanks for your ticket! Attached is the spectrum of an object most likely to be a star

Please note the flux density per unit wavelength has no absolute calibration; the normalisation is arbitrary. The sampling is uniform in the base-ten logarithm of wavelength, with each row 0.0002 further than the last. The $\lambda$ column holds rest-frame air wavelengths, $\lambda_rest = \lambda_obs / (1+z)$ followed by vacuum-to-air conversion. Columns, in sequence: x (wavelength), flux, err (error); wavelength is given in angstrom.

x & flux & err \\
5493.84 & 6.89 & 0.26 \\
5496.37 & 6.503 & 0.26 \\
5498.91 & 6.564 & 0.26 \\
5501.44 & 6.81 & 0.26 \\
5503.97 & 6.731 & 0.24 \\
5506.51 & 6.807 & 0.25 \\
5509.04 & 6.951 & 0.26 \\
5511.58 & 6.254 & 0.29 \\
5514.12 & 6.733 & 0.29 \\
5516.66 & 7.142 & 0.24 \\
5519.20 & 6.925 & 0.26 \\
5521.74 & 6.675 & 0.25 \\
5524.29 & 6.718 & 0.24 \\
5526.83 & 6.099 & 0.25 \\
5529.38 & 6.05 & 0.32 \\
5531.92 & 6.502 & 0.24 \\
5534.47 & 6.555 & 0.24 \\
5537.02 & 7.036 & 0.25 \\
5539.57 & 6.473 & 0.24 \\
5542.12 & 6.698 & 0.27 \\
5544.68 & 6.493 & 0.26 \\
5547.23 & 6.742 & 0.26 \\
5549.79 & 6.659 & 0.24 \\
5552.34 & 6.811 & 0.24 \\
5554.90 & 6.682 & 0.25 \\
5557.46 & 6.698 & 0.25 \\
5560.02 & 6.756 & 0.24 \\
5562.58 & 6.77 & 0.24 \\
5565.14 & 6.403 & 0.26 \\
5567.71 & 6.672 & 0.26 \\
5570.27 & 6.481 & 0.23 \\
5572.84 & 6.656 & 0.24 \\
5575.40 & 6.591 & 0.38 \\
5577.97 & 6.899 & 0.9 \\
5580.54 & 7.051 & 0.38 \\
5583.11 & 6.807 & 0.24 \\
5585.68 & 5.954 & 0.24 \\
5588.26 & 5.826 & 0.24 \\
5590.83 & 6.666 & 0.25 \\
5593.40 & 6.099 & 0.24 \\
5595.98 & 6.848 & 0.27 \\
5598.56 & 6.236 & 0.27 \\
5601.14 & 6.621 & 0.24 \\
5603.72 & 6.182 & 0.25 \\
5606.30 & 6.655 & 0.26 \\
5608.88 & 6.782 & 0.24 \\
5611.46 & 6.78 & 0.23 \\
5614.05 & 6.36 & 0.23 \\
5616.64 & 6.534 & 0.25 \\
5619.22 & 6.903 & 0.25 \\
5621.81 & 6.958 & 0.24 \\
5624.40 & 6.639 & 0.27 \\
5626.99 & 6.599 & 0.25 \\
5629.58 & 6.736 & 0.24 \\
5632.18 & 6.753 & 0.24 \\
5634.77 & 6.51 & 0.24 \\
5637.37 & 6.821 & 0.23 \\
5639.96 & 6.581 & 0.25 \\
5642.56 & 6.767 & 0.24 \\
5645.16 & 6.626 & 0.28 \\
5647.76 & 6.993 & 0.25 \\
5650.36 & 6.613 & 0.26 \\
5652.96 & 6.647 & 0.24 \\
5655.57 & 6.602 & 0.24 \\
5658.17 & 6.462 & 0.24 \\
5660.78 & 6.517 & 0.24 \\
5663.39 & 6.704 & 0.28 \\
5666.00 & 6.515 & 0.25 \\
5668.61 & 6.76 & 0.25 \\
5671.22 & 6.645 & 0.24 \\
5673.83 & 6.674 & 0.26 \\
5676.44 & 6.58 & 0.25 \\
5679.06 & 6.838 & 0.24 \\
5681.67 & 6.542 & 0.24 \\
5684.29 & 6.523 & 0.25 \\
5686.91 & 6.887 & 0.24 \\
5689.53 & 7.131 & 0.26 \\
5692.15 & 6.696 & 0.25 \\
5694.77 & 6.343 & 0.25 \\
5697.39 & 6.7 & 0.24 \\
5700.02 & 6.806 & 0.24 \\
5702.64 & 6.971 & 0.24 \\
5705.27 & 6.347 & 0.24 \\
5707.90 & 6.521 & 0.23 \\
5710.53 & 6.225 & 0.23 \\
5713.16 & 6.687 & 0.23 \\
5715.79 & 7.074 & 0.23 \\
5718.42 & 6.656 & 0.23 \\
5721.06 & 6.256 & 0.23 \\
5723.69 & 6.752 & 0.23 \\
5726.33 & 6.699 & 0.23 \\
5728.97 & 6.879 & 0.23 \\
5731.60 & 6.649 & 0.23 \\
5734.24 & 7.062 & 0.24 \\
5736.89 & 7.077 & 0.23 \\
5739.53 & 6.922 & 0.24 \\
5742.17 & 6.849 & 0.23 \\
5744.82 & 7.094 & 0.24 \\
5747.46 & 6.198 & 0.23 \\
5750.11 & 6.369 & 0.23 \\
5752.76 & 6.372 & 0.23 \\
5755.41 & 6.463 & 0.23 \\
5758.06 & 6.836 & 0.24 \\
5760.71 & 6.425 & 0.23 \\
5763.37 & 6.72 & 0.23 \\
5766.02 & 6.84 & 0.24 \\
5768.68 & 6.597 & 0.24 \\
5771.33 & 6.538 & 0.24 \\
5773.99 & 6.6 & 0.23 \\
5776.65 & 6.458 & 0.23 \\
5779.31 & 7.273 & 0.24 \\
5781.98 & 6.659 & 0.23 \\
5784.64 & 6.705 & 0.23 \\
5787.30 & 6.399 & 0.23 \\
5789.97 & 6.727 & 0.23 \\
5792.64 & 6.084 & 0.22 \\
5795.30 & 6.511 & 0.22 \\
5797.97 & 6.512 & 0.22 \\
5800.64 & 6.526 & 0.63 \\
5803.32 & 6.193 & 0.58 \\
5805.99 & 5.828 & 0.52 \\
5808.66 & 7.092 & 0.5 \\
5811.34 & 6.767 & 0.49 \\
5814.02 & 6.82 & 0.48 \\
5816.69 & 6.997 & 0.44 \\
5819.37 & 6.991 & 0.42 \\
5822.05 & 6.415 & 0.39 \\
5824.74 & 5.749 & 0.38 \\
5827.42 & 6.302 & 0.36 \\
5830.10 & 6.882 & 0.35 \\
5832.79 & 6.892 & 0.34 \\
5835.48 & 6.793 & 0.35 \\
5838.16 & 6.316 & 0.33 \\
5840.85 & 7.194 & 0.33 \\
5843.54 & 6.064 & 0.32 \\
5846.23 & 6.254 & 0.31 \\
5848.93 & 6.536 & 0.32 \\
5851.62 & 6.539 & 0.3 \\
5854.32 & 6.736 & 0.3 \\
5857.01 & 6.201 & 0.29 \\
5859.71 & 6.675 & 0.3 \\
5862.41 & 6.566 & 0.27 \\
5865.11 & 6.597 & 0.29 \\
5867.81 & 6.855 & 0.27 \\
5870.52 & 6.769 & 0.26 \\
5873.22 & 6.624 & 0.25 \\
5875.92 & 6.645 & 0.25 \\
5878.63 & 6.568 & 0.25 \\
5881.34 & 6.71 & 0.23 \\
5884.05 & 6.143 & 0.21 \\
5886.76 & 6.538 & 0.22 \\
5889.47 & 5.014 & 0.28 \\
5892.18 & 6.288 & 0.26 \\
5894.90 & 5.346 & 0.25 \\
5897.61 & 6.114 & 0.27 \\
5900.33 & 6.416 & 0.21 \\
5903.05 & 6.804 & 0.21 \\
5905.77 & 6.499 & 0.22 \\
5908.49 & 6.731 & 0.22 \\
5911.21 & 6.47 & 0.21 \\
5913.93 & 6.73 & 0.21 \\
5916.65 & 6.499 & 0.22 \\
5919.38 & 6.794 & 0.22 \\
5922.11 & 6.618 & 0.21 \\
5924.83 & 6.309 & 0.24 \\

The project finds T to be -0.015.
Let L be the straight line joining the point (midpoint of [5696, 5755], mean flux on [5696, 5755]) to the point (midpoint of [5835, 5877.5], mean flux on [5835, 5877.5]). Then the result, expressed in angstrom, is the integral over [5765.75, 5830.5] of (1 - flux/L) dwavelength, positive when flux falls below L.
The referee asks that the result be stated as 0.6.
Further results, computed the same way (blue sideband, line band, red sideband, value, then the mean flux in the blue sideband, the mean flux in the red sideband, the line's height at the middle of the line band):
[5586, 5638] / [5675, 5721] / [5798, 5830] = -0.8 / 6.56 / 6.53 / 6.55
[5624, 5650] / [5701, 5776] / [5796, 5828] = -0.8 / 6.7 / 6.52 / 6.6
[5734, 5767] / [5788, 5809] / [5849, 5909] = 0.6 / 6.7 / 6.42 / 6.59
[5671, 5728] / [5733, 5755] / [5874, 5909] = -0.5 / 6.66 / 6.29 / 6.58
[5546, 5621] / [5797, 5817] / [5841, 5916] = -0.3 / 6.59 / 6.44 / 6.47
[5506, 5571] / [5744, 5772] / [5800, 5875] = 0.1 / 6.65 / 6.58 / 6.6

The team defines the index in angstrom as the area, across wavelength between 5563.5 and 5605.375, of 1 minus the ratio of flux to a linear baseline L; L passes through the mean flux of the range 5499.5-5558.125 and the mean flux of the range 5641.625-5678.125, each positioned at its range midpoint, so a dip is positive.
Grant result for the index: 1.0 angstrom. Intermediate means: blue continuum 6.66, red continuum 6.65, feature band 6.5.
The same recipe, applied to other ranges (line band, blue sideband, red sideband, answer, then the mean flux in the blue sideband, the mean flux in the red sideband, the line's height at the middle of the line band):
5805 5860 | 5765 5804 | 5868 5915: -0.7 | 6.58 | 6.39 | 6.49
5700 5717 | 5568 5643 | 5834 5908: -0.3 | 6.6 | 6.44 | 6.54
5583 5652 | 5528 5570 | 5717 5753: 0.7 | 6.62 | 6.71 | 6.65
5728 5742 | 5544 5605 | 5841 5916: -0.9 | 6.57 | 6.44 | 6.5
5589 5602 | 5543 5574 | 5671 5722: 0.4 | 6.65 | 6.66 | 6.65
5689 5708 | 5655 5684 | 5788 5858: -0.2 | 6.62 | 6.54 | 6.6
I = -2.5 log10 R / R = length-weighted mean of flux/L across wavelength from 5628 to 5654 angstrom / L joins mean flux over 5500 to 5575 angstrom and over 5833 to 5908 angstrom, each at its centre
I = -0.02 mag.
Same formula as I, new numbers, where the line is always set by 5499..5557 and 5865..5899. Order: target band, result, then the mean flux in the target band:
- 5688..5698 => -0.04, 6.73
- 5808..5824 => -0.07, 6.79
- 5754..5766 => -0.03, 6.64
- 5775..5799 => -0.03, 6.59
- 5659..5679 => -0.02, 6.64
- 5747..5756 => 0.01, 6.35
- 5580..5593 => 0.03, 6.4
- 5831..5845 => -0.05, 6.66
